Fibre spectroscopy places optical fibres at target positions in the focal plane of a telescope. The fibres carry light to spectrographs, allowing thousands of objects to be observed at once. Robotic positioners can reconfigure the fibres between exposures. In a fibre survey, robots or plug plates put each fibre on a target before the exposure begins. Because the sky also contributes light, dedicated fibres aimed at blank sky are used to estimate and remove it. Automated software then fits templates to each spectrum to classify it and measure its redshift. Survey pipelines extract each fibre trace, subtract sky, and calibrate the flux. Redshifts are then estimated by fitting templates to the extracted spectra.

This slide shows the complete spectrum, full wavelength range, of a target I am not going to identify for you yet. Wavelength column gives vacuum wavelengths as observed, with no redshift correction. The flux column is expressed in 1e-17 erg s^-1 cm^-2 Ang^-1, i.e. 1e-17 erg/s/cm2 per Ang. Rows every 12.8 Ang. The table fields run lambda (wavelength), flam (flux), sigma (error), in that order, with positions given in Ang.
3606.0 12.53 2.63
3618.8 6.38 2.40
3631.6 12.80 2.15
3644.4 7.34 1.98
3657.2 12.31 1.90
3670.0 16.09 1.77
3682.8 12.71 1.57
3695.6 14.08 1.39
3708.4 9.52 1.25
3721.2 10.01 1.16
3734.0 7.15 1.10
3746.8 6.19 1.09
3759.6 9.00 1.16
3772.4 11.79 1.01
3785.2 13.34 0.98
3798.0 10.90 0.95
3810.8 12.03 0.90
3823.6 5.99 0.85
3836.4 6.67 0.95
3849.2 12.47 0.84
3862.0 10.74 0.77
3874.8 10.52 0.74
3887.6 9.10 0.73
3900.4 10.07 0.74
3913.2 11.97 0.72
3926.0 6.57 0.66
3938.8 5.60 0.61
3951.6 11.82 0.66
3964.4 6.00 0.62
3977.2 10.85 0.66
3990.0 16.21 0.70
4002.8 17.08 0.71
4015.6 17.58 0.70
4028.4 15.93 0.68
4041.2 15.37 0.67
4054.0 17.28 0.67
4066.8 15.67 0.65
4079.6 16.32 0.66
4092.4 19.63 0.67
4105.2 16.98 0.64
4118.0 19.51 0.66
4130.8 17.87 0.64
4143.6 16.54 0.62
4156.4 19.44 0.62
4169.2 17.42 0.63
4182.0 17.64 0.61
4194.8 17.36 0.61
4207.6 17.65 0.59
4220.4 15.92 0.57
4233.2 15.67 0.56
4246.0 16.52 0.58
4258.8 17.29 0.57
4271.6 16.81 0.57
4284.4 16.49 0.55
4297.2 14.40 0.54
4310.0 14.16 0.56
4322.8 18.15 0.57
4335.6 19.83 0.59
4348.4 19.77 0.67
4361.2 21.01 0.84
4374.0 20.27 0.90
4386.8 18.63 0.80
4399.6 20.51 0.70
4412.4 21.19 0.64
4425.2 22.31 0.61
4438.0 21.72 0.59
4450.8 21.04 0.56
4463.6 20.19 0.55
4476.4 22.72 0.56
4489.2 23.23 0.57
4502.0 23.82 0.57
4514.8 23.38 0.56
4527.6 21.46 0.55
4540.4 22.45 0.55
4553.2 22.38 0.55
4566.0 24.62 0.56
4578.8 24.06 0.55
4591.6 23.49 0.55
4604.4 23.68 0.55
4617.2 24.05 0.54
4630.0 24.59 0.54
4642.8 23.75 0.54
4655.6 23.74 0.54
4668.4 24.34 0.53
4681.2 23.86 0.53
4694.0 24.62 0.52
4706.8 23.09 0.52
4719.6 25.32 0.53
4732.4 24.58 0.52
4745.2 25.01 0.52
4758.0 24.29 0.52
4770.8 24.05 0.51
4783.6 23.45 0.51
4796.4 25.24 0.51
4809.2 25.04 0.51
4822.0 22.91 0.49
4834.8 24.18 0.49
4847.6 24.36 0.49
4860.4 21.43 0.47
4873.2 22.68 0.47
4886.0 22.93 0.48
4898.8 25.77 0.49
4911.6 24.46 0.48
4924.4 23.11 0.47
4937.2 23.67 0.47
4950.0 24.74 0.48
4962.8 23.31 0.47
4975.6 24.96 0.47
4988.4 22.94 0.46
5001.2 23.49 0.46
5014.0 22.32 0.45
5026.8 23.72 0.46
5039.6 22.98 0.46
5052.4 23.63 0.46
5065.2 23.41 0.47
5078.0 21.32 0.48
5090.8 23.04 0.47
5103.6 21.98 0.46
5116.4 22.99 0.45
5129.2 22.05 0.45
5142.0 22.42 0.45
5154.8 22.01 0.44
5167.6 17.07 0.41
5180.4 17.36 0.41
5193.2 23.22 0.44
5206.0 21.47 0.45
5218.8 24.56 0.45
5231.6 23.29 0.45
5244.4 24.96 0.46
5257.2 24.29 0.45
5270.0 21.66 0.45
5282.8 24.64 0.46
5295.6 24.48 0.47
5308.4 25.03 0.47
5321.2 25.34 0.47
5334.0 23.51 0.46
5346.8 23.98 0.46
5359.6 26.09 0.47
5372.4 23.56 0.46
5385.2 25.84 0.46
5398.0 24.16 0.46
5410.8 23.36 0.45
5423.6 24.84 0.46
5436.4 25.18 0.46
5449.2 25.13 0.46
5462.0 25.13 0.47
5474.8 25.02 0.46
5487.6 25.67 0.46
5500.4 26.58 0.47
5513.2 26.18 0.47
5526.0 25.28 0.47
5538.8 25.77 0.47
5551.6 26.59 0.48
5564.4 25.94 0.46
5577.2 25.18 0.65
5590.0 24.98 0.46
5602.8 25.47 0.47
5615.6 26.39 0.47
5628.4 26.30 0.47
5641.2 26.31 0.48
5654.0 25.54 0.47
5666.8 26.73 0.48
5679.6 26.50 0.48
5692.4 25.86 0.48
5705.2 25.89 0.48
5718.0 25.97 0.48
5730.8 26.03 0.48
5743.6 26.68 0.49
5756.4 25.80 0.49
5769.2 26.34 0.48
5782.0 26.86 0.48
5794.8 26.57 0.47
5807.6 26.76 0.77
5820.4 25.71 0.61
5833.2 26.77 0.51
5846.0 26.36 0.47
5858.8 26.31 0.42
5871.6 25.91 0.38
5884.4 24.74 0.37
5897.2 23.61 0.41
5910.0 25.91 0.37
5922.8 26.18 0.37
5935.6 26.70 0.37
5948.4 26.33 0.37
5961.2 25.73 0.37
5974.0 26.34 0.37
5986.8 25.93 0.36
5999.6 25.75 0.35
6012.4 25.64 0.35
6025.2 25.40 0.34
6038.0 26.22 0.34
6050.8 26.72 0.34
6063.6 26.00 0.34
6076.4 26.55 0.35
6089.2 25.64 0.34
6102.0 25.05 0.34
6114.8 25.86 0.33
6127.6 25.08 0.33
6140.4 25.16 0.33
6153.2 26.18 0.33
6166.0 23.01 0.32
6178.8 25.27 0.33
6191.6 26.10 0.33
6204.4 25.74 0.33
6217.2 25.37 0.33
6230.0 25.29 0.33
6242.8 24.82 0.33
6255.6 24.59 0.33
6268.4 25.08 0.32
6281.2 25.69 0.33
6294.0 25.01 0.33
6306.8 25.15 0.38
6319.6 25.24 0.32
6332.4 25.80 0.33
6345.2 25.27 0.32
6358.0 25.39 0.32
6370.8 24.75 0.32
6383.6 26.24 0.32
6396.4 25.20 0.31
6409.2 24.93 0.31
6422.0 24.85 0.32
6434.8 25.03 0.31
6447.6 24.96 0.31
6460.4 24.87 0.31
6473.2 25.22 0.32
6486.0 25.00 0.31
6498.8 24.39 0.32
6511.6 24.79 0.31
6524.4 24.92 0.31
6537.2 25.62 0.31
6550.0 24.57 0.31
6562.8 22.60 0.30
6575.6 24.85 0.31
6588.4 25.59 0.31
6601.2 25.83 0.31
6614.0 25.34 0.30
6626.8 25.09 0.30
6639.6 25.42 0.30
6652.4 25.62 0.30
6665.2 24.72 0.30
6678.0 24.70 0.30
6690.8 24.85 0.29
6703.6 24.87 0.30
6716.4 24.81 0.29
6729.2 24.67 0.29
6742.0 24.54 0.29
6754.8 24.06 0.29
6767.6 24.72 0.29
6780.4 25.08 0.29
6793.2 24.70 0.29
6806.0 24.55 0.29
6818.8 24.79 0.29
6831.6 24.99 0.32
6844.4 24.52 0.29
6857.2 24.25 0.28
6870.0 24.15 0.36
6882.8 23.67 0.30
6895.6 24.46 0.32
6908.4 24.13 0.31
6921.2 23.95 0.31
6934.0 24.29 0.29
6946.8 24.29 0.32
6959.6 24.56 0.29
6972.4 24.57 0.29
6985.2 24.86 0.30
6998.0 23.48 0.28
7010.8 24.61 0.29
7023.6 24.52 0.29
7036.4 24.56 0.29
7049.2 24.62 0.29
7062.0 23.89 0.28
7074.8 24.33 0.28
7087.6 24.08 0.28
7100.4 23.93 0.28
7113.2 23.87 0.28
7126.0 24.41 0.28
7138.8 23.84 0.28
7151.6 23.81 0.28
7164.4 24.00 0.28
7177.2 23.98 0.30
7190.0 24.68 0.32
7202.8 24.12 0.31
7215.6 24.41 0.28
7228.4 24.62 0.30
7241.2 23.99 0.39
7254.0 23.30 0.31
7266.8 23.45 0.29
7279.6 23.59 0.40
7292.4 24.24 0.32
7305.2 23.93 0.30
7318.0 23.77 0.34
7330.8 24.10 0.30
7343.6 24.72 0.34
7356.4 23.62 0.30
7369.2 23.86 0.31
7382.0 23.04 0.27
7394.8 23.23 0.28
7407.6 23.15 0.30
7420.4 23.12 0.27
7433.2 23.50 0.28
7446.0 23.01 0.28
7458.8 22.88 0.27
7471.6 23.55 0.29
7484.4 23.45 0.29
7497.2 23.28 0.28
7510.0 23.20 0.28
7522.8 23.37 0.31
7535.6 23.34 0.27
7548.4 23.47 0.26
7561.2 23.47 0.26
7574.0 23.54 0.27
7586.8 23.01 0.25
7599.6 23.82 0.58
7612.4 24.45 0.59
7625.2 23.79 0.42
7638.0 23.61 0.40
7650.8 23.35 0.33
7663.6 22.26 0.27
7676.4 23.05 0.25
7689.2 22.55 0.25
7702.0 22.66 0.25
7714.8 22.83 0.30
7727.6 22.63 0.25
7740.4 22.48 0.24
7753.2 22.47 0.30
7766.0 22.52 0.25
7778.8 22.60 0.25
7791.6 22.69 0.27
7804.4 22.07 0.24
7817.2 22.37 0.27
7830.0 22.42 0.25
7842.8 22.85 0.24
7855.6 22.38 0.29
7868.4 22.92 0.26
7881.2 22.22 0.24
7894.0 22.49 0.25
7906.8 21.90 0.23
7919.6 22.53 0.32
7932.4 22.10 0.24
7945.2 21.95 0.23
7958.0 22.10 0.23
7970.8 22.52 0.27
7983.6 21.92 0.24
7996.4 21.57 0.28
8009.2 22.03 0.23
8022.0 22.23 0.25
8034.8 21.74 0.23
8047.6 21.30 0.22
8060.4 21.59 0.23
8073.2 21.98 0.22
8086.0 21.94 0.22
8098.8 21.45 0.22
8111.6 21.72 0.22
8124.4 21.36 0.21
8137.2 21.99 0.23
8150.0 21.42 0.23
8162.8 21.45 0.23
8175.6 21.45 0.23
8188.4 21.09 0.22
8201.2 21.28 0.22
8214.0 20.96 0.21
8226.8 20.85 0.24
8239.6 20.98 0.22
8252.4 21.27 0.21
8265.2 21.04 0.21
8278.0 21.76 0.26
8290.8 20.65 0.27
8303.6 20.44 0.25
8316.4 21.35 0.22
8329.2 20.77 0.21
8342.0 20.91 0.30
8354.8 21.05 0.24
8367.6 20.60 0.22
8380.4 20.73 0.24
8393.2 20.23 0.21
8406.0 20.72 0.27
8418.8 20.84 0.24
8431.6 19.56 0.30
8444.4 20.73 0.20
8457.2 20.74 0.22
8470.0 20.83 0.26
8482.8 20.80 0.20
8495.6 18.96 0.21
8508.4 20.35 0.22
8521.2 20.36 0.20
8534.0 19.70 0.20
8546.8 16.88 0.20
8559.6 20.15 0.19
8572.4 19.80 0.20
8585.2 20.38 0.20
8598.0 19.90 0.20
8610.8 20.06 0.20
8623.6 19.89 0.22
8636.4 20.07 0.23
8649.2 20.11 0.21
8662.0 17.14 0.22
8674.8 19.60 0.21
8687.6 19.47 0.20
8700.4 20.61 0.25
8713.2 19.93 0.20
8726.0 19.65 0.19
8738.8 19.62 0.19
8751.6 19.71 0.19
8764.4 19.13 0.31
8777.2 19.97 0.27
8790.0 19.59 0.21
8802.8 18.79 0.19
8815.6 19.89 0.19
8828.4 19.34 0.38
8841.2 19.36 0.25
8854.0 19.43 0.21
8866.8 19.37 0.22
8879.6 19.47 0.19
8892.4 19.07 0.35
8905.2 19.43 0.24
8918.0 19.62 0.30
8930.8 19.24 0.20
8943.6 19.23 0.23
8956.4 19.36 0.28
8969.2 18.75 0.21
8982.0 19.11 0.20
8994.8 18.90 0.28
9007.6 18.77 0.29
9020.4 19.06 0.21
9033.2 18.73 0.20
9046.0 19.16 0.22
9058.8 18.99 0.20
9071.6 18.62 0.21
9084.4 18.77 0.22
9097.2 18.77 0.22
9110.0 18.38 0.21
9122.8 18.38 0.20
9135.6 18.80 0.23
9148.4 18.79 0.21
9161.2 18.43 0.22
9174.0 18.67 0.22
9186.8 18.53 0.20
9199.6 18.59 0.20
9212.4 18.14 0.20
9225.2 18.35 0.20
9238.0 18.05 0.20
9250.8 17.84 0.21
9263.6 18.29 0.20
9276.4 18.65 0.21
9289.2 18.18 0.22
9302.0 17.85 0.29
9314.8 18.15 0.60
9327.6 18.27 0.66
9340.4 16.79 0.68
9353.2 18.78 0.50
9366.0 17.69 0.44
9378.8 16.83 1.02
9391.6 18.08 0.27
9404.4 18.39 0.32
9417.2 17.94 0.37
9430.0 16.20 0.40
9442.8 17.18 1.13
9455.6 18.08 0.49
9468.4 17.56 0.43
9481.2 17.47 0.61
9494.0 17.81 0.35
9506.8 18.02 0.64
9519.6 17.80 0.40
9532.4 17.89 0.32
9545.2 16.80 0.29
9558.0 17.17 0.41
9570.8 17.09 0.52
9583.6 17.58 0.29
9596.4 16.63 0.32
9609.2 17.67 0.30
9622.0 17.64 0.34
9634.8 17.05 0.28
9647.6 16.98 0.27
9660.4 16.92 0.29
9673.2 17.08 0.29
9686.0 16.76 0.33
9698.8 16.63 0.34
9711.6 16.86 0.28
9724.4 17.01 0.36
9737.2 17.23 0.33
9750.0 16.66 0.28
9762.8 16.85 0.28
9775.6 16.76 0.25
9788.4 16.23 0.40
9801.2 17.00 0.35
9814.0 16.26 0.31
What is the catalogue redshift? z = 0.000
